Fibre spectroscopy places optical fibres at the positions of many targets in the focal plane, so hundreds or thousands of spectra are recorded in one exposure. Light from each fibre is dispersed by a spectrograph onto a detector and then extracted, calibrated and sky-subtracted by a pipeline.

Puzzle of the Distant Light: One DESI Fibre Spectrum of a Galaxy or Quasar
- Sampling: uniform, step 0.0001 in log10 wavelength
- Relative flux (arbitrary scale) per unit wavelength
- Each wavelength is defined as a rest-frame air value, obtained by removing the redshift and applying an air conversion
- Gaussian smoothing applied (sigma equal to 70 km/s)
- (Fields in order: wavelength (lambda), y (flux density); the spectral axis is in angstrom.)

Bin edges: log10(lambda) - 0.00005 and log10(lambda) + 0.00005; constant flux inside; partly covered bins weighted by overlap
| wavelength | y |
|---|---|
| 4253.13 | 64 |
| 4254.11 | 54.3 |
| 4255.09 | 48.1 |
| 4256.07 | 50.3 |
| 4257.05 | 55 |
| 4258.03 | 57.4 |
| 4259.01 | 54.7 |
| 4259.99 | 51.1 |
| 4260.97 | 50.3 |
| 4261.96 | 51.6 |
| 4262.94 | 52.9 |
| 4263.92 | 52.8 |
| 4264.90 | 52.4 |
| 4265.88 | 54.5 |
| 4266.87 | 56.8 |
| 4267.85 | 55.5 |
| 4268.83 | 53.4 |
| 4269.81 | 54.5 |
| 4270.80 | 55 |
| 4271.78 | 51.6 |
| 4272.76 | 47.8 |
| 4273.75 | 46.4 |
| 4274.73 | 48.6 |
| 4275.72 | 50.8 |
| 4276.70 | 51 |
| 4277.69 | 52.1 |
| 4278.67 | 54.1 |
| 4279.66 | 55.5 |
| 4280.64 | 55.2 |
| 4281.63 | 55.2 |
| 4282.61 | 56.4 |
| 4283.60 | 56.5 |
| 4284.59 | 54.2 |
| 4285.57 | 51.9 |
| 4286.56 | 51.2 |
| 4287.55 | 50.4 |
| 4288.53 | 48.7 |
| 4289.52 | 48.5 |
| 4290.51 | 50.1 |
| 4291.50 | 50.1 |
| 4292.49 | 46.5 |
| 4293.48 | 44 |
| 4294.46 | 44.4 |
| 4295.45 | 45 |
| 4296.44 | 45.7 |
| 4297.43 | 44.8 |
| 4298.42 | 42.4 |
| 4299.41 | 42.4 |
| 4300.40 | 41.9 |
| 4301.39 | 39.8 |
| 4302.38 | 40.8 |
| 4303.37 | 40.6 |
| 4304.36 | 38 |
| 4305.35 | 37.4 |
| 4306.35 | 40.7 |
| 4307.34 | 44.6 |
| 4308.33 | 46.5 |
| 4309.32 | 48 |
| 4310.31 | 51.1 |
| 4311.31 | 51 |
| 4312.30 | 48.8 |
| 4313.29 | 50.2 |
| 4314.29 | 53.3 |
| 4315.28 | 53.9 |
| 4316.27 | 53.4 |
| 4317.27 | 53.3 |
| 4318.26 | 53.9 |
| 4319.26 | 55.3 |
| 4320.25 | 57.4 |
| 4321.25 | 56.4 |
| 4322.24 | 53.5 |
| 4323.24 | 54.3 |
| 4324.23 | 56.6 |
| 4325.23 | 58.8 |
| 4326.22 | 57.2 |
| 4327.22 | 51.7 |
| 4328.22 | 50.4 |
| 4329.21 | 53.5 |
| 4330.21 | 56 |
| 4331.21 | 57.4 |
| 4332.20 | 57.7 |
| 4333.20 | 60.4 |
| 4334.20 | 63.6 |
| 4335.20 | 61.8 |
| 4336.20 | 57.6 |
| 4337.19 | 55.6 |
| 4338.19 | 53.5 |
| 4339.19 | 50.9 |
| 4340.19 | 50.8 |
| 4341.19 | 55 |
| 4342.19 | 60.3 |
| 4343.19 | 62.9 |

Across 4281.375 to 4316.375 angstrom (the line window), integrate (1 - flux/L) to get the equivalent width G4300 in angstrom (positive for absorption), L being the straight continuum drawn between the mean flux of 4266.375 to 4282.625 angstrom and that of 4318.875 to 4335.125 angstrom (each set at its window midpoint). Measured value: 4.59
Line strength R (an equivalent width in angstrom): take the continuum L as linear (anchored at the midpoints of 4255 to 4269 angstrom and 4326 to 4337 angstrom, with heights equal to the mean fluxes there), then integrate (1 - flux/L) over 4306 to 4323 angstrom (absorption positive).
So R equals 1.42 angstrom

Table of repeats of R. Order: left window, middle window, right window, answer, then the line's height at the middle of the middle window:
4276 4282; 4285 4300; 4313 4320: 1.8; 53.7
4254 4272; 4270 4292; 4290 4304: -1.6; 48.4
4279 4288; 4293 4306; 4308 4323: 2.7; 53.3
